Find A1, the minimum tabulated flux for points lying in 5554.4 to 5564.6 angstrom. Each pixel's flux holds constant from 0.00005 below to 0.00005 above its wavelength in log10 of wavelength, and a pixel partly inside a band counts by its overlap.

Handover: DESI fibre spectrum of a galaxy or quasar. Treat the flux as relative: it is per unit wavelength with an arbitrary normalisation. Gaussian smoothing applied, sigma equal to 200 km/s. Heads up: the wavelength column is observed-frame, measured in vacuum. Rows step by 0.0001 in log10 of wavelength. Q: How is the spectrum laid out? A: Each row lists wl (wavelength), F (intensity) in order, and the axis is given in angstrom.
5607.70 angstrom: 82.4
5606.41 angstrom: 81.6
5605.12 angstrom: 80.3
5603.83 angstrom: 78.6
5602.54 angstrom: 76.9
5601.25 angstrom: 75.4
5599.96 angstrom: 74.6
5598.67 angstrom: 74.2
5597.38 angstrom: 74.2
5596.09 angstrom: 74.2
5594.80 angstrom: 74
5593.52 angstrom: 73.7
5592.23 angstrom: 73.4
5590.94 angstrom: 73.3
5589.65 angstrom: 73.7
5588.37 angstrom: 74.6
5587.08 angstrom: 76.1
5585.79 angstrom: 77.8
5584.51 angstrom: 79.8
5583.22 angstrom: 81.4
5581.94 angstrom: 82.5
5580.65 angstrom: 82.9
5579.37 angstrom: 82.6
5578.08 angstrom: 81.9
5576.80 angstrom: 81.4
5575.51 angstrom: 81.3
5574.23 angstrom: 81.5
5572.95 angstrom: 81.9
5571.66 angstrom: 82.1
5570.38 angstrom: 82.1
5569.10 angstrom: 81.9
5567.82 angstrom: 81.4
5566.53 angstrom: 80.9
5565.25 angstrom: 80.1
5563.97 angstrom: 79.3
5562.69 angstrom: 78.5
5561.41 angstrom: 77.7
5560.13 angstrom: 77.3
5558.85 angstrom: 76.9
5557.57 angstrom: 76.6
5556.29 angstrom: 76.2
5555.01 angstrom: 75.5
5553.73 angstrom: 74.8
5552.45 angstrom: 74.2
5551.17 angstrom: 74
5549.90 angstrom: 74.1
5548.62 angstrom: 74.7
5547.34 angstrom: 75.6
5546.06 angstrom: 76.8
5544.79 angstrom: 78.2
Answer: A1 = 75.5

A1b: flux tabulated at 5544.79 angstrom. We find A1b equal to 78.2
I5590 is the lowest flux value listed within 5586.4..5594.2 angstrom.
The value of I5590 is 73.3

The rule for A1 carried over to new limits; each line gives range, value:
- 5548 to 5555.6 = 74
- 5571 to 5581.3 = 81.3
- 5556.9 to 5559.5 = 76.6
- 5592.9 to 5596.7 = 73.7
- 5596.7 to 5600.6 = 74.2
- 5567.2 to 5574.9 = 81.4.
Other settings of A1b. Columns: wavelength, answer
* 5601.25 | 75.4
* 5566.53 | 80.9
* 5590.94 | 73.3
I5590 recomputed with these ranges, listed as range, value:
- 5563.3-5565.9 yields 79.3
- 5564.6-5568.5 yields 80.1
